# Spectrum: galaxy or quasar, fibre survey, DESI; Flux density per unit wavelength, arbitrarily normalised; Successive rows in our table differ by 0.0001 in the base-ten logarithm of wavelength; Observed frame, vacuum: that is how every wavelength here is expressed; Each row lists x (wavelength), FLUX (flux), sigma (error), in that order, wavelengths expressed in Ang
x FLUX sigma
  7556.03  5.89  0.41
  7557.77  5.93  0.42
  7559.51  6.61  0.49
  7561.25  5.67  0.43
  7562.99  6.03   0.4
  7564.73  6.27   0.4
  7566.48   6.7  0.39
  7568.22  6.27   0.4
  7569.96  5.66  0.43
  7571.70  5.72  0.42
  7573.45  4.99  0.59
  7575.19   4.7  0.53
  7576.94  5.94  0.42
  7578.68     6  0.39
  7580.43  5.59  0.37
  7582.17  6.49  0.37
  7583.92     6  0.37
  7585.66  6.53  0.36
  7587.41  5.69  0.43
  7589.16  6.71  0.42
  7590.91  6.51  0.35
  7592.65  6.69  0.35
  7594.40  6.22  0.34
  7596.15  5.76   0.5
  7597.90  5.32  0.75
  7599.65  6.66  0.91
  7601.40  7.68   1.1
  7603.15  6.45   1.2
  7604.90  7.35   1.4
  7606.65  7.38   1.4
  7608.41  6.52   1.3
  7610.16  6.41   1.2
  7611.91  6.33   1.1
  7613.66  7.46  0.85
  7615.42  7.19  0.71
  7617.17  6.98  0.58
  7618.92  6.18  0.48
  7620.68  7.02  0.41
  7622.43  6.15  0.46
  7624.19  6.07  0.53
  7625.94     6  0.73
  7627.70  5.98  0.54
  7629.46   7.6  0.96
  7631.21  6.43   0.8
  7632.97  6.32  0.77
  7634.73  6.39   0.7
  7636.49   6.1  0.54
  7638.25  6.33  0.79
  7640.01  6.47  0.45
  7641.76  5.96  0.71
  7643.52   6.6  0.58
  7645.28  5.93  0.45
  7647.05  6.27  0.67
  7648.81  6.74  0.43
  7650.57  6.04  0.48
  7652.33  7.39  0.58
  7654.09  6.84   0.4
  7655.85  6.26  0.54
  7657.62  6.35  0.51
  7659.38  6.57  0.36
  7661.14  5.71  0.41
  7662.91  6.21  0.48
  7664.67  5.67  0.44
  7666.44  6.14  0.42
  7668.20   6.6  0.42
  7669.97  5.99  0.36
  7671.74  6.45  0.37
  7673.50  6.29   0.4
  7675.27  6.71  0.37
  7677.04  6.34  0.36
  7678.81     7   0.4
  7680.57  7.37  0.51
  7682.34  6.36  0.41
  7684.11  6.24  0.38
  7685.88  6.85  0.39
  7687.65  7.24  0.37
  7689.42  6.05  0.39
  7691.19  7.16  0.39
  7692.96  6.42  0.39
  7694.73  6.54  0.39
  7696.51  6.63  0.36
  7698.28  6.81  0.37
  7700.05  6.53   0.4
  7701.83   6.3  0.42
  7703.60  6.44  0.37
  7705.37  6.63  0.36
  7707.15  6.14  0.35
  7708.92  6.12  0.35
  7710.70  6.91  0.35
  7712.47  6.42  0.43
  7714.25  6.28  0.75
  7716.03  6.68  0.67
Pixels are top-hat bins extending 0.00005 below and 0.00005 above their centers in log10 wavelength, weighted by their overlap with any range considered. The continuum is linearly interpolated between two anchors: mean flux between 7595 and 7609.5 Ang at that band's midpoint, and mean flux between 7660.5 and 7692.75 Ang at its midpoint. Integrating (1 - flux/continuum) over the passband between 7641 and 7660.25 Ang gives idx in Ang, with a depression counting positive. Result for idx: 0.2 Ang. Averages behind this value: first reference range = 6.63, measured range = 6.45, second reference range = 6.47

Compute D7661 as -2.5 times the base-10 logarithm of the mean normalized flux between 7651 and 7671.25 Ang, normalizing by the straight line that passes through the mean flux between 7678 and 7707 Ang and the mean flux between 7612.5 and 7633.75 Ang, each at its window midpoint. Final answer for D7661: 0.05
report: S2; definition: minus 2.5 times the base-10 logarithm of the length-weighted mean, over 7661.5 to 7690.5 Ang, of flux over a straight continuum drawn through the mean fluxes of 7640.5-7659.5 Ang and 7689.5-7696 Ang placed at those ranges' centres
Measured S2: 0.02 mag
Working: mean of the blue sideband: 6.45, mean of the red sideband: 6.62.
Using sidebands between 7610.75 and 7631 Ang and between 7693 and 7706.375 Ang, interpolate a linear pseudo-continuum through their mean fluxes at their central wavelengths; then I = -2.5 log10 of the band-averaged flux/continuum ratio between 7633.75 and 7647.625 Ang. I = 0.06 mag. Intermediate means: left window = 6.62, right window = 6.54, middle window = 6.25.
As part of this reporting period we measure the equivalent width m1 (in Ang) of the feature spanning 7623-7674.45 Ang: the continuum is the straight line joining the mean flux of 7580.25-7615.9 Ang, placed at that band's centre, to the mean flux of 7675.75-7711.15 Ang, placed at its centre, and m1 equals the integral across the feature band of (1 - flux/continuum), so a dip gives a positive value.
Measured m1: 1.8 Ang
